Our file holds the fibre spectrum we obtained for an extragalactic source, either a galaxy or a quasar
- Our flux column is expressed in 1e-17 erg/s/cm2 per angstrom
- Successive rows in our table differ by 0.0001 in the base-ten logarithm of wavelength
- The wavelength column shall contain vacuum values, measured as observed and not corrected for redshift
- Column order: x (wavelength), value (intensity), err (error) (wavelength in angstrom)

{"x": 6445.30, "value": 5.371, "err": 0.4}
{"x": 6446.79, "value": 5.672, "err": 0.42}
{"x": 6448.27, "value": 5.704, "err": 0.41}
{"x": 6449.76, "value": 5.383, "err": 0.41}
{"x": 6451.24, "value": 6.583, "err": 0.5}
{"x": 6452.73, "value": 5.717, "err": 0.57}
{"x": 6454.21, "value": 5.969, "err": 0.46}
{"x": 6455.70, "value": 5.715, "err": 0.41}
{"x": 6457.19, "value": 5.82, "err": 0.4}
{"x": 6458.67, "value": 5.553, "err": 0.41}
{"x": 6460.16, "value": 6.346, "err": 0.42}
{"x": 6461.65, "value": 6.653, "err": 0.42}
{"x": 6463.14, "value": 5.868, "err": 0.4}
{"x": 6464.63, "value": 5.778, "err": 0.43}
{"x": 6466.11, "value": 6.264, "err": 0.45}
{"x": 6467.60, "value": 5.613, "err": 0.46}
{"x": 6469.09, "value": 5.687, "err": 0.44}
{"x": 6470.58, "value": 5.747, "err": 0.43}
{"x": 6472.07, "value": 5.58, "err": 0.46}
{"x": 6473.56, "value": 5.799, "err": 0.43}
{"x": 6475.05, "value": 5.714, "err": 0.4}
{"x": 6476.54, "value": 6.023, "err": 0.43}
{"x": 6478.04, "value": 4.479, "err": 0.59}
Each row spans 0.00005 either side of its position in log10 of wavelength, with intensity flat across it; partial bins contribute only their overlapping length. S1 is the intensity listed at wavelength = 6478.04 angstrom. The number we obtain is 4.479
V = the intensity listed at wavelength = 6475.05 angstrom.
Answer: 5.714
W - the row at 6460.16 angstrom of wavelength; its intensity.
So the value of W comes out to 6.346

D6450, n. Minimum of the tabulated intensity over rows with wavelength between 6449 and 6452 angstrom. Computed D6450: 5.383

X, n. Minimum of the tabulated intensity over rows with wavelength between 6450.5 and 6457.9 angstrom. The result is 5.715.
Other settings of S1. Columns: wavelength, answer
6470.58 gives 5.747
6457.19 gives 5.82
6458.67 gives 5.553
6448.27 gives 5.704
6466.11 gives 6.264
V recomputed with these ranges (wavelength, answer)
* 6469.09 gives 5.687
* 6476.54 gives 6.023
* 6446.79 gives 5.672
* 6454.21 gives 5.969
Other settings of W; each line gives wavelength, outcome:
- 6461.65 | 6.653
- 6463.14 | 5.868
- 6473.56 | 5.799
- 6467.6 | 5.613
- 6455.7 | 5.715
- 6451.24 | 6.583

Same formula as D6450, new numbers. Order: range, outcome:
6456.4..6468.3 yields 5.553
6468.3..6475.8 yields 5.58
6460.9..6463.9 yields 5.868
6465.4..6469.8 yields 5.613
